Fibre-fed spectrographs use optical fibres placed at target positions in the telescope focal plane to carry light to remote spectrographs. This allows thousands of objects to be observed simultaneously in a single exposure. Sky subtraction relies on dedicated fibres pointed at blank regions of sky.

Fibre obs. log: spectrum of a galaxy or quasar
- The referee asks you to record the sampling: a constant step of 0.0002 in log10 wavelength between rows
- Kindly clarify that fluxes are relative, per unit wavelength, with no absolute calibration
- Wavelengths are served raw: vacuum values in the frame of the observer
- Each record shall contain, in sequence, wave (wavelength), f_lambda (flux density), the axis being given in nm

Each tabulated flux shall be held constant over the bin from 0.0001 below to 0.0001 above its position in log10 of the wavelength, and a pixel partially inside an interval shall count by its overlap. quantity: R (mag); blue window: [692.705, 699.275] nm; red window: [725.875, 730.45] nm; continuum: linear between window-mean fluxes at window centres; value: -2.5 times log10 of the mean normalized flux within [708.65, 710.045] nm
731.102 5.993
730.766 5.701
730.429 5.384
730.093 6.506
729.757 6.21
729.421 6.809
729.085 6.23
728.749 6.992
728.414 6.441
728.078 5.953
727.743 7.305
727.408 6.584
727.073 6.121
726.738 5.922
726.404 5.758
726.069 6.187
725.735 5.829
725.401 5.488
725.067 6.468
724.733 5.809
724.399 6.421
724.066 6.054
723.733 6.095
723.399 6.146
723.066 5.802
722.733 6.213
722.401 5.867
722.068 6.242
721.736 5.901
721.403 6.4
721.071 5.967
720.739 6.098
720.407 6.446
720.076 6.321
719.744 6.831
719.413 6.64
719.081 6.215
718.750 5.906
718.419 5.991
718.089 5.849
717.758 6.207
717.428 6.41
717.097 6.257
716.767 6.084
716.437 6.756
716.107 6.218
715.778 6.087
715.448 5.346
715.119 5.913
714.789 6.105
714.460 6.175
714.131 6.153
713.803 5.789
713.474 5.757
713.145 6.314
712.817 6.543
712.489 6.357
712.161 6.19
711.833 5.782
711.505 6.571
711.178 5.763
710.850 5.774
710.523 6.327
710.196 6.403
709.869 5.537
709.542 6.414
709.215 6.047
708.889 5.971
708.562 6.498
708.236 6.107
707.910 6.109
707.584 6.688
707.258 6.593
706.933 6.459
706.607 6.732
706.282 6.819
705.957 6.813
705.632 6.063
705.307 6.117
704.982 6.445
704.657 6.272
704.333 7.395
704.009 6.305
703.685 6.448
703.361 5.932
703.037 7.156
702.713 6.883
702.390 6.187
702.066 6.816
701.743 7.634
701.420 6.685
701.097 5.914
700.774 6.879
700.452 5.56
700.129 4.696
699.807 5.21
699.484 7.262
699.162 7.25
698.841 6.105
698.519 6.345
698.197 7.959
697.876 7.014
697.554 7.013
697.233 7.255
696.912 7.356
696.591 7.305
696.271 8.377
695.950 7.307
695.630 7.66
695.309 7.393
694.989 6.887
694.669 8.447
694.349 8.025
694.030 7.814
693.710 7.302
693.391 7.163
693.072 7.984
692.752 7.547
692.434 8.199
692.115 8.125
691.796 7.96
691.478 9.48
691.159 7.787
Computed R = 0.158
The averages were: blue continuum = 7.4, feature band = 6.02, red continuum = 6.34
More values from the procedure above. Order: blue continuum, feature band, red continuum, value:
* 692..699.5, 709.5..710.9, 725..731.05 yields 0.14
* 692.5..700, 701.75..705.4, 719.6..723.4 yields 0.06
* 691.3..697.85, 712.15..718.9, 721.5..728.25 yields 0.08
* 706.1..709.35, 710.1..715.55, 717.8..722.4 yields 0.04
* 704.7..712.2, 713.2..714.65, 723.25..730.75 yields 0.05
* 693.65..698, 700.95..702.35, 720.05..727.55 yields 0.08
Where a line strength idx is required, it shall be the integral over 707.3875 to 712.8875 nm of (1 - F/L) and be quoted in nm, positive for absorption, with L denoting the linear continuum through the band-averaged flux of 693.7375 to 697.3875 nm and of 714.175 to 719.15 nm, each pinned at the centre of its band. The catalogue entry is 0.33 nm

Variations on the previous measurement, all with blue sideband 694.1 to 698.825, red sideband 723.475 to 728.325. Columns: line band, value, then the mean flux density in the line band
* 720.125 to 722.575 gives 0.08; 6.14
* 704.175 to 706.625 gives 0.16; 6.57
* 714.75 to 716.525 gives 0.15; 6.04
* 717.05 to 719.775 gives 0.10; 6.23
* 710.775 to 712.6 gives 0.18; 6.08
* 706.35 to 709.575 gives 0.26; 6.37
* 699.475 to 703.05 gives 0.43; 6.34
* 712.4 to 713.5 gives 0.07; 6.3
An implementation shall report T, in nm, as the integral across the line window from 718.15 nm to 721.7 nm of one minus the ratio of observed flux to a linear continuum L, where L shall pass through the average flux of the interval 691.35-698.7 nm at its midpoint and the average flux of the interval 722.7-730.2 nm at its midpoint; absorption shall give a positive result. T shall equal 0.15 nm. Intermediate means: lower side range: 7.64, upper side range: 6.23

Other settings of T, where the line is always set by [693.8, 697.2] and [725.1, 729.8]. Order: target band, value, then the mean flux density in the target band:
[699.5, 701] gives 0.34 nm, 5.76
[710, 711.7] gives 0.20 nm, 6.15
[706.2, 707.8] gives 0.12 nm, 6.63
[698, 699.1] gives 0.10 nm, 6.85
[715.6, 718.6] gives 0.23 nm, 6.2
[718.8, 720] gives 0.03 nm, 6.48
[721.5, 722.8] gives 0.09 nm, 6.06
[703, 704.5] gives 0.14 nm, 6.61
